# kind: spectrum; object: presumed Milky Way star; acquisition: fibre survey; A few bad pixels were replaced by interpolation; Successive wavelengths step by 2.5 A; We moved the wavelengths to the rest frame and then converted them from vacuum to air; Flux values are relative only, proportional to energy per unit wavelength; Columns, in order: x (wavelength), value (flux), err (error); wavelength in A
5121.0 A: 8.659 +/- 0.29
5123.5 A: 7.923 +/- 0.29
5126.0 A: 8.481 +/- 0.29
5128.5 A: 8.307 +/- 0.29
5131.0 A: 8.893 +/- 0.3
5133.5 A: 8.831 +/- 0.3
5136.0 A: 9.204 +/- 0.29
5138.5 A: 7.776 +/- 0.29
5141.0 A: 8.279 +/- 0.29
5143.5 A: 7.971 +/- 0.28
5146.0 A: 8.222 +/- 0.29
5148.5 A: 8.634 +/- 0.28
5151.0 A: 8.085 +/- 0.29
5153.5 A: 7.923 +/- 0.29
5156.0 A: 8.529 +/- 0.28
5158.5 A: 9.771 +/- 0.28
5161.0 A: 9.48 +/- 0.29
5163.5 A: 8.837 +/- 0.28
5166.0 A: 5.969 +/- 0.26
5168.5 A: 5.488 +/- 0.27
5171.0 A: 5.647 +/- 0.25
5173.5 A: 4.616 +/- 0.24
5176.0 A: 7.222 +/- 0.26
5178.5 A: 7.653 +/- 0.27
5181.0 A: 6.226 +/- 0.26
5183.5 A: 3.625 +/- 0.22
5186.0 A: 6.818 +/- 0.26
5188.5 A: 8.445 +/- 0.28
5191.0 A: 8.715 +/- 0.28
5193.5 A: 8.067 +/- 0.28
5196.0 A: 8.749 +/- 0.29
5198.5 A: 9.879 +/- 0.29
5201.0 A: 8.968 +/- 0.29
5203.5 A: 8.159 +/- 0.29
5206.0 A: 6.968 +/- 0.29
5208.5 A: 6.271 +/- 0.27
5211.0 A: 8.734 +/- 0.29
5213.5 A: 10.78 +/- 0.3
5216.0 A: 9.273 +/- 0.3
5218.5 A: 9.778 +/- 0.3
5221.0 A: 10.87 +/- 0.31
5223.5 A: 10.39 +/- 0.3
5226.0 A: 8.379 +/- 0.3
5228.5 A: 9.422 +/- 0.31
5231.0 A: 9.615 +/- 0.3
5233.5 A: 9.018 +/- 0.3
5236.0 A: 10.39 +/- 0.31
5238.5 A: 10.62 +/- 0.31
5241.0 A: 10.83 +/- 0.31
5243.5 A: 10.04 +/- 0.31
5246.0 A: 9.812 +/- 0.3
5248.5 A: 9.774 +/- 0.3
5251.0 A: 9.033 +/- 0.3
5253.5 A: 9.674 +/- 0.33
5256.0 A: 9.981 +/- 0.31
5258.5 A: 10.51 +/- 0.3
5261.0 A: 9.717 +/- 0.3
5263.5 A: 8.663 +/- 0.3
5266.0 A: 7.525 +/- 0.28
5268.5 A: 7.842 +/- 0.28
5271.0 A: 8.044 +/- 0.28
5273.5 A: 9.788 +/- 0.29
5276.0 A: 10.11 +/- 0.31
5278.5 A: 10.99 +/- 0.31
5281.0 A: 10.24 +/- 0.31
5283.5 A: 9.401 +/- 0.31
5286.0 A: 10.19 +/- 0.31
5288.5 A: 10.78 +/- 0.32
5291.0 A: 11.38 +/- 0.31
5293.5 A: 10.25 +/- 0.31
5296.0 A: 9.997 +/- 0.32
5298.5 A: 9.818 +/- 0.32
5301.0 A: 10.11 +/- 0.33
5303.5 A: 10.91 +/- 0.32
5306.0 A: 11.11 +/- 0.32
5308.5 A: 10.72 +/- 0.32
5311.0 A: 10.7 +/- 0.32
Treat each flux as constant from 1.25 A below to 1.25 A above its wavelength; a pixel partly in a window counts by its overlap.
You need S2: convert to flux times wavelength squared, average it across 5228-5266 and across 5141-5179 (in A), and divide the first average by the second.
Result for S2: 1.32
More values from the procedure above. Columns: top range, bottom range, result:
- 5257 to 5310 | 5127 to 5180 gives 1.33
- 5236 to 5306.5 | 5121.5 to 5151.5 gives 1.24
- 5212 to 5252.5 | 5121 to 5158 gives 1.22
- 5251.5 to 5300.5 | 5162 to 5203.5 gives 1.39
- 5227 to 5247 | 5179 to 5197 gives 1.40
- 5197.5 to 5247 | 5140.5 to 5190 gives 1.31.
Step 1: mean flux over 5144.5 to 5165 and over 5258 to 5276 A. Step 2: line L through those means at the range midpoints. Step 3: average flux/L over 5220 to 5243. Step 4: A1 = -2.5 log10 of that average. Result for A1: -0.131 mag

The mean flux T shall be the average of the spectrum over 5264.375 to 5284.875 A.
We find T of 9.24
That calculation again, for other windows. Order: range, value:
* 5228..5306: 9.85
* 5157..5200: 7.38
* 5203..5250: 9.45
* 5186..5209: 8.23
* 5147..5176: 7.54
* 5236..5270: 9.56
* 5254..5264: 9.79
